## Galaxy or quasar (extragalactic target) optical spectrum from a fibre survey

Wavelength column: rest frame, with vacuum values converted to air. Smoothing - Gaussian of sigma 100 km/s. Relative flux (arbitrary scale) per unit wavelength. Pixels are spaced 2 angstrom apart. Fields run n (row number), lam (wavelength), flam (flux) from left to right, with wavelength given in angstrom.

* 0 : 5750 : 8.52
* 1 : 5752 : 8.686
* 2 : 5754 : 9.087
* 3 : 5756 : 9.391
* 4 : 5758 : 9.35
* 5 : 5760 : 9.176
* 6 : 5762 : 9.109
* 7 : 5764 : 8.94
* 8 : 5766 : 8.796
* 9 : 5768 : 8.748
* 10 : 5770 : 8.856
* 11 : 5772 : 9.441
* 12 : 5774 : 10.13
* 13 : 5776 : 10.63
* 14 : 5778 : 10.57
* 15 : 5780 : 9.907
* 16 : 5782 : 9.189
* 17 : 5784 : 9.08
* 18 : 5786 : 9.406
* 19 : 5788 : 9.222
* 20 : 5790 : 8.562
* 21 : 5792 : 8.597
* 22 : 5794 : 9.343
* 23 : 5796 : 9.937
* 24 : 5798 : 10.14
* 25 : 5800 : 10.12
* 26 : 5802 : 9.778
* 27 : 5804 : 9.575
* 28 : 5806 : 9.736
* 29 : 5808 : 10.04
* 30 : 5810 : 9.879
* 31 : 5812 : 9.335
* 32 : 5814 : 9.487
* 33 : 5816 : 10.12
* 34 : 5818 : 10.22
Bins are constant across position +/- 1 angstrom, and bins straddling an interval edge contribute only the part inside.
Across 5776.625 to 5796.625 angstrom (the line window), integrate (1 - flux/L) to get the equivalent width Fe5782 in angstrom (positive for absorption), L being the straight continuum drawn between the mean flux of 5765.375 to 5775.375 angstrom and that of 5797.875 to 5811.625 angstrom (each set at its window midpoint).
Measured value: 0.3 angstrom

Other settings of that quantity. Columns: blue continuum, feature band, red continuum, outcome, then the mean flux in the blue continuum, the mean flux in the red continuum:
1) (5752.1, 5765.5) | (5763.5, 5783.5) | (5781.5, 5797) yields -0.8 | 9.13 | 9.17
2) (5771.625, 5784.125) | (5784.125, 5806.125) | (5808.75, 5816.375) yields 0.8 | 9.92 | 9.68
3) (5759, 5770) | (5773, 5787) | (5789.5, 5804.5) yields -0.9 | 8.94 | 9.54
